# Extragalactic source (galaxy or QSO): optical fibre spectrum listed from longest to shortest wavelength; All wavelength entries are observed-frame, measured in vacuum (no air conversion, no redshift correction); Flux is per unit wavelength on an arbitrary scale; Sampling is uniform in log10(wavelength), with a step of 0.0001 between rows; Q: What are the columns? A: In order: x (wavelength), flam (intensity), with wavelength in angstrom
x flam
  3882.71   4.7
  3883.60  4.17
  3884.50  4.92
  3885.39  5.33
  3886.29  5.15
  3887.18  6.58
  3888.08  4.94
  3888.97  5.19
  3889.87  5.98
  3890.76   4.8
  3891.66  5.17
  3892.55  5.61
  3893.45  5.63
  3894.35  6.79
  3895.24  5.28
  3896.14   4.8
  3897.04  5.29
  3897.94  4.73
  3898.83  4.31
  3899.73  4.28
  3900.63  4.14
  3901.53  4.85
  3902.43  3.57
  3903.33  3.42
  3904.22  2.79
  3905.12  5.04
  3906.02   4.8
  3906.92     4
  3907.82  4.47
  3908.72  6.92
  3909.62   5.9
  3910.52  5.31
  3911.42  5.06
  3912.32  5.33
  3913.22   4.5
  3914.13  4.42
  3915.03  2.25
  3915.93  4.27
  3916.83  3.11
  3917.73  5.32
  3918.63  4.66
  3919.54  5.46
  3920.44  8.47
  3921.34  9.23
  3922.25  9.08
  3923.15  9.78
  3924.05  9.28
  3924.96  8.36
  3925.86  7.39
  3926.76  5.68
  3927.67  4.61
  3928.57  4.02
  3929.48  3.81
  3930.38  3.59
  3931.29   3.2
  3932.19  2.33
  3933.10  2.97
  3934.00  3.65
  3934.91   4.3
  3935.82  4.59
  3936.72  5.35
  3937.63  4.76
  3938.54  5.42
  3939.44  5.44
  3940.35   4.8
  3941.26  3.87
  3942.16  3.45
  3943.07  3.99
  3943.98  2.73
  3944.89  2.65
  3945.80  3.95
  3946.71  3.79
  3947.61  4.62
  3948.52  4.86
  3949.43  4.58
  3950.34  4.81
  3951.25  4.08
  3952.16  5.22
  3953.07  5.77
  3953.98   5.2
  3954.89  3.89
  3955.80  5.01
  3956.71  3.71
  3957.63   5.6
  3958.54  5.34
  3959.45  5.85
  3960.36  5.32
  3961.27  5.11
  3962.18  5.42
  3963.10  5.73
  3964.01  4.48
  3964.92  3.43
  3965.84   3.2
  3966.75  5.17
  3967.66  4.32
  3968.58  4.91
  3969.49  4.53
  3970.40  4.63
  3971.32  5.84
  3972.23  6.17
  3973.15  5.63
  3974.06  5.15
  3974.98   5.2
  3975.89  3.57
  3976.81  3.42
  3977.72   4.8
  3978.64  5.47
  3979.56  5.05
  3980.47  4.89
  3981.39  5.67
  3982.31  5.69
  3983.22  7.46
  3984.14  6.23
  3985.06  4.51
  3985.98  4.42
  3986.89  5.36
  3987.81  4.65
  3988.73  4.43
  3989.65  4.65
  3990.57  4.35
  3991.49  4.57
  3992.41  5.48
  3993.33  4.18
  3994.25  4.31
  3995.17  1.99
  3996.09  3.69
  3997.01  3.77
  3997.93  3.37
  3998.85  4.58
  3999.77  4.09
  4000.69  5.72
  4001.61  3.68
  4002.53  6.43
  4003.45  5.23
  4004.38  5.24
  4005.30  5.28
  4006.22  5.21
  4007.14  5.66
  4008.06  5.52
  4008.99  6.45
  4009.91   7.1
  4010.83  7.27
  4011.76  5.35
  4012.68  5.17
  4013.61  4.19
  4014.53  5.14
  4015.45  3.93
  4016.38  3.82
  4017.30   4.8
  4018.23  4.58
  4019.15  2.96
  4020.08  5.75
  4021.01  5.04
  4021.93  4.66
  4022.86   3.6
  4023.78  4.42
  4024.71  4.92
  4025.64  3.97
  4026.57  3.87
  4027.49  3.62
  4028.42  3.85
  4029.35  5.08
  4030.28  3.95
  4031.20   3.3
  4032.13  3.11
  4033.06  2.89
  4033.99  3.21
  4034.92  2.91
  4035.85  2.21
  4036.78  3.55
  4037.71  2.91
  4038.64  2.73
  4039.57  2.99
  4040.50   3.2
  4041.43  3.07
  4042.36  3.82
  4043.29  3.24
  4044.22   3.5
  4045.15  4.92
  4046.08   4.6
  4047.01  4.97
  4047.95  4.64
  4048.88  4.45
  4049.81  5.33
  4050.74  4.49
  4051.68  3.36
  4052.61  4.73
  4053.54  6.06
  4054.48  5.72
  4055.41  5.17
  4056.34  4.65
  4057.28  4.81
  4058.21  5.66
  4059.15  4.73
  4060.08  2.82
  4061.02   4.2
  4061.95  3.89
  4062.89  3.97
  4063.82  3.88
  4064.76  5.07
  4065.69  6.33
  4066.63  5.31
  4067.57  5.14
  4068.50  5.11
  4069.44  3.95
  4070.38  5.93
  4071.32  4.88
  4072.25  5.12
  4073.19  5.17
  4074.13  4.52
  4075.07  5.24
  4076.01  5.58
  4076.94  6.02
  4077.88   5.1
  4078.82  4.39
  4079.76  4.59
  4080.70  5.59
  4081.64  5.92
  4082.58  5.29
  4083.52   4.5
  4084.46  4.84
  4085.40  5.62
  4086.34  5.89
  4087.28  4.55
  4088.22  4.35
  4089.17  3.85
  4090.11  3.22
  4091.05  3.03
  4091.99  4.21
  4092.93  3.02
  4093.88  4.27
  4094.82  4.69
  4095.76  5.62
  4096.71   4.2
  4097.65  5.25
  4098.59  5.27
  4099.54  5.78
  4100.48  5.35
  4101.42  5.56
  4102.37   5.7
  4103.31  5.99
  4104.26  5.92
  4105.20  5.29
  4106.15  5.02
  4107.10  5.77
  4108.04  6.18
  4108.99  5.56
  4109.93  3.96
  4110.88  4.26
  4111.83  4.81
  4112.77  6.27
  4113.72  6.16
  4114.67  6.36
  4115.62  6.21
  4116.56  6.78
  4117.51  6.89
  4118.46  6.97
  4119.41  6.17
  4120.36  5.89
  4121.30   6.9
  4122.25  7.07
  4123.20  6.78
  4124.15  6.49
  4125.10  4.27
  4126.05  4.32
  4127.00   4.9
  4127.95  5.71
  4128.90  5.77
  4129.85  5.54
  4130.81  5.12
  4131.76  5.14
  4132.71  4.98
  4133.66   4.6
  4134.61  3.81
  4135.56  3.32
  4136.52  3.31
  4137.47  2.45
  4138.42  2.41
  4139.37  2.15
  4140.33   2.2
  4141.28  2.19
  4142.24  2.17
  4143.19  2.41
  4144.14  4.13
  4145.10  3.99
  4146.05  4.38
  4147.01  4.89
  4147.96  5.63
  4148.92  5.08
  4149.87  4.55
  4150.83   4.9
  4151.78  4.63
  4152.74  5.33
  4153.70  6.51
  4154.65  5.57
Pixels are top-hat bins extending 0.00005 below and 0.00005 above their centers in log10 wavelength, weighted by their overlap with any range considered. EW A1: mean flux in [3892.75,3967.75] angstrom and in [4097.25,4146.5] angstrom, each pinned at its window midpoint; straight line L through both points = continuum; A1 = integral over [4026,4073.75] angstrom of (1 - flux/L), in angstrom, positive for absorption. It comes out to 6.9 angstrom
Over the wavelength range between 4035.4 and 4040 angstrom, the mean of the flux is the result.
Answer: 2.88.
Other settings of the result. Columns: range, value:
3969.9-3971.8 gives 5.24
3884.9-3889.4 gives 5.44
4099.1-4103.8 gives 5.68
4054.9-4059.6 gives 5.01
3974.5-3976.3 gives 4.42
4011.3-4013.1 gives 5.27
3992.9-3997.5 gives 3.58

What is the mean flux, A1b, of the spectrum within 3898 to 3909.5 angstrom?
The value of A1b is 4.44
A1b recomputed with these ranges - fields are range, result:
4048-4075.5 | 4.81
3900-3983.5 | 4.92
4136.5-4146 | 2.79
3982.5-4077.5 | 4.56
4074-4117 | 5.13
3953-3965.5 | 4.95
